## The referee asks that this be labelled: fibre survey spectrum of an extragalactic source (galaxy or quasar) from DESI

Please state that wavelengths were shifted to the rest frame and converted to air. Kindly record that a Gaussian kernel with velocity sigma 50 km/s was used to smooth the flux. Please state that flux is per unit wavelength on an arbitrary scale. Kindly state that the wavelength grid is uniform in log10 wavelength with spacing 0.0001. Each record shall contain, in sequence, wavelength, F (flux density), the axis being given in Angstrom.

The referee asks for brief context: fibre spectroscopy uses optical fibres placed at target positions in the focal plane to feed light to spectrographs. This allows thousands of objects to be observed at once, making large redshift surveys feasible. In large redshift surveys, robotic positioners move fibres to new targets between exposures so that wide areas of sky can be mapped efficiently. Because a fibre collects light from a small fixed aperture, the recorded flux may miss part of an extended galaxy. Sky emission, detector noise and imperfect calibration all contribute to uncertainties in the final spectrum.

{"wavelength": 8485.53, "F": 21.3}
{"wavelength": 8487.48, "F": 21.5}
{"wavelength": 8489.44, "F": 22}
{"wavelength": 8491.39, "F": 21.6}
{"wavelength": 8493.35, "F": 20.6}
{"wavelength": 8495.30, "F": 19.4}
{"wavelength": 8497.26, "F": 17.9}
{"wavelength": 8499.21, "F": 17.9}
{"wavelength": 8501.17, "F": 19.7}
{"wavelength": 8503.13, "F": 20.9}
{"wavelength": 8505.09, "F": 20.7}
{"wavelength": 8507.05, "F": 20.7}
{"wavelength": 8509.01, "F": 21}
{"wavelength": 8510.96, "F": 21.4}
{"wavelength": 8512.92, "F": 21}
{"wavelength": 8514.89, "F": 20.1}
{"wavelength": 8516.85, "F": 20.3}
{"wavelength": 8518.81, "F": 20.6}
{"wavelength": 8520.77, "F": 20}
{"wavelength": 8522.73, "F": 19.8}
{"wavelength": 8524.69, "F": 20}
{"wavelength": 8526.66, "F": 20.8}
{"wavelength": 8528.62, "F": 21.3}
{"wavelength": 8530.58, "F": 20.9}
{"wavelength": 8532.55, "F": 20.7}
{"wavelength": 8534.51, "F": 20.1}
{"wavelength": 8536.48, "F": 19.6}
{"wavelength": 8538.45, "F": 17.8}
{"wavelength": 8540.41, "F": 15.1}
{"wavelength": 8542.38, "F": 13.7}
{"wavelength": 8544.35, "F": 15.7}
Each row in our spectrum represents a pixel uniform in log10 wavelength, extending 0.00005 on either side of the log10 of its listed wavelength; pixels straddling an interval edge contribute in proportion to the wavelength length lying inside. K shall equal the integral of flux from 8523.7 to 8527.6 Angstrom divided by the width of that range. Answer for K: 20.4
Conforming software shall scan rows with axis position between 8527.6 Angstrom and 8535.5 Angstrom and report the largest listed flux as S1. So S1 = 21.3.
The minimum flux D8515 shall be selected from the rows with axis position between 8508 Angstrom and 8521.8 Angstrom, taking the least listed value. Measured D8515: 20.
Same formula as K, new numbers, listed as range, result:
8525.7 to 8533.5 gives 20.9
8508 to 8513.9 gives 21.2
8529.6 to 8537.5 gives 20.3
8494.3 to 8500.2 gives 18.4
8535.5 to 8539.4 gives 18.7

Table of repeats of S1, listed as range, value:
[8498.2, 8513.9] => 21.4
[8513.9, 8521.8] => 20.6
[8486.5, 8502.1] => 22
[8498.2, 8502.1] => 19.7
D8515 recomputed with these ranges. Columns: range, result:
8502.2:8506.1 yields 20.7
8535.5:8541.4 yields 15.1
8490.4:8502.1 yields 17.9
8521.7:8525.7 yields 19.8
